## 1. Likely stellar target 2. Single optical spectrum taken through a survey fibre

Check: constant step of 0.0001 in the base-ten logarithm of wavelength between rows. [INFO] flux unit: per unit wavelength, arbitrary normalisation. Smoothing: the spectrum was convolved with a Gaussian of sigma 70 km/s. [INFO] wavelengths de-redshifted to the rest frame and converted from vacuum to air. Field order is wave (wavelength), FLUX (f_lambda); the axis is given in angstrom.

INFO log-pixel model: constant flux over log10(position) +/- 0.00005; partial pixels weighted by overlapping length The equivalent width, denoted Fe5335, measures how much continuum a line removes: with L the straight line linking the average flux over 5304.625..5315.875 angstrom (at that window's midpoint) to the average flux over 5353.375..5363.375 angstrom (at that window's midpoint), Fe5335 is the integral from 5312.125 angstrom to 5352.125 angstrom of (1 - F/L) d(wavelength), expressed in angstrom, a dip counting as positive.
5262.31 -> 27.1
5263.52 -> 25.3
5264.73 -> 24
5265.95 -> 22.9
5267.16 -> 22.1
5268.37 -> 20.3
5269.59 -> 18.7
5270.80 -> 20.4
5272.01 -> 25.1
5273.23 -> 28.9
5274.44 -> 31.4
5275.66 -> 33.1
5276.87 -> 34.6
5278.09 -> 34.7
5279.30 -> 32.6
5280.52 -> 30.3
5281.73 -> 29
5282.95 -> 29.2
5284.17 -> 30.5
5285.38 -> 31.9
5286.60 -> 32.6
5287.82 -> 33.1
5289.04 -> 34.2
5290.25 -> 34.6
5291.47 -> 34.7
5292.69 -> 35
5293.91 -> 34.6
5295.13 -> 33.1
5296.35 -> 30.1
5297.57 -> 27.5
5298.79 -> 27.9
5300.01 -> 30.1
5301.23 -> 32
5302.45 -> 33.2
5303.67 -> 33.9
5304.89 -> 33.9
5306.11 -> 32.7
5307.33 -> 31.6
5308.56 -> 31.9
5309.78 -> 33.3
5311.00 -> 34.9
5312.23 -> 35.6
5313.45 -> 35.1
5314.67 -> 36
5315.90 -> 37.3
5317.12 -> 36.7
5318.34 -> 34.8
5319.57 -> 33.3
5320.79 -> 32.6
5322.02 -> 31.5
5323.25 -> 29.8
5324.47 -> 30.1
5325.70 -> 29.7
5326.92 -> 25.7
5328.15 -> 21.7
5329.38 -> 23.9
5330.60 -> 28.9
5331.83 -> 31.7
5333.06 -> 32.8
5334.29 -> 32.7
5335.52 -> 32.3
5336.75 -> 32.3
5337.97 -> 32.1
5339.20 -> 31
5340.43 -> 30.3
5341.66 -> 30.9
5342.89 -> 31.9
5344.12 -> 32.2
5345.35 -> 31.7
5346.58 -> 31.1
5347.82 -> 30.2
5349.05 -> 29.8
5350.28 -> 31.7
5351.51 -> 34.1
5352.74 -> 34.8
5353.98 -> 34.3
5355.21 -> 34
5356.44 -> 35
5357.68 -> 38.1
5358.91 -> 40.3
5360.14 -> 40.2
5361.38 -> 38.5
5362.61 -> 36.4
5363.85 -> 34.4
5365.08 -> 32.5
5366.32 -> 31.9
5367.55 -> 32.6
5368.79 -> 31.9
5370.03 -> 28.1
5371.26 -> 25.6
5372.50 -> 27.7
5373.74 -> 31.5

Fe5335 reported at 4.4 angstrom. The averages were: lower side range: 34.1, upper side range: 37.1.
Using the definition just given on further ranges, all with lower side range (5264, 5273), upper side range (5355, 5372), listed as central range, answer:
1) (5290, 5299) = -2.4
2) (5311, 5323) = -2.7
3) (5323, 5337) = 0.4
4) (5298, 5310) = -2.3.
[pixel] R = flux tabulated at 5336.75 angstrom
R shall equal 32.3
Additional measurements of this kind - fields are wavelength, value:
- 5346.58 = 31.1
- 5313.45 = 35.1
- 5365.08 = 32.5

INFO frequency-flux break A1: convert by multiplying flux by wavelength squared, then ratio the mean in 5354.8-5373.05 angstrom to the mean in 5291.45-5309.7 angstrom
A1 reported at 1.08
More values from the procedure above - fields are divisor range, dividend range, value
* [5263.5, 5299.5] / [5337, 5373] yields 1.15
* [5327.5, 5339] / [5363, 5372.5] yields 1.05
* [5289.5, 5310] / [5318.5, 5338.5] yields 0.94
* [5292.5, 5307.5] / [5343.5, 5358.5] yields 1.06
